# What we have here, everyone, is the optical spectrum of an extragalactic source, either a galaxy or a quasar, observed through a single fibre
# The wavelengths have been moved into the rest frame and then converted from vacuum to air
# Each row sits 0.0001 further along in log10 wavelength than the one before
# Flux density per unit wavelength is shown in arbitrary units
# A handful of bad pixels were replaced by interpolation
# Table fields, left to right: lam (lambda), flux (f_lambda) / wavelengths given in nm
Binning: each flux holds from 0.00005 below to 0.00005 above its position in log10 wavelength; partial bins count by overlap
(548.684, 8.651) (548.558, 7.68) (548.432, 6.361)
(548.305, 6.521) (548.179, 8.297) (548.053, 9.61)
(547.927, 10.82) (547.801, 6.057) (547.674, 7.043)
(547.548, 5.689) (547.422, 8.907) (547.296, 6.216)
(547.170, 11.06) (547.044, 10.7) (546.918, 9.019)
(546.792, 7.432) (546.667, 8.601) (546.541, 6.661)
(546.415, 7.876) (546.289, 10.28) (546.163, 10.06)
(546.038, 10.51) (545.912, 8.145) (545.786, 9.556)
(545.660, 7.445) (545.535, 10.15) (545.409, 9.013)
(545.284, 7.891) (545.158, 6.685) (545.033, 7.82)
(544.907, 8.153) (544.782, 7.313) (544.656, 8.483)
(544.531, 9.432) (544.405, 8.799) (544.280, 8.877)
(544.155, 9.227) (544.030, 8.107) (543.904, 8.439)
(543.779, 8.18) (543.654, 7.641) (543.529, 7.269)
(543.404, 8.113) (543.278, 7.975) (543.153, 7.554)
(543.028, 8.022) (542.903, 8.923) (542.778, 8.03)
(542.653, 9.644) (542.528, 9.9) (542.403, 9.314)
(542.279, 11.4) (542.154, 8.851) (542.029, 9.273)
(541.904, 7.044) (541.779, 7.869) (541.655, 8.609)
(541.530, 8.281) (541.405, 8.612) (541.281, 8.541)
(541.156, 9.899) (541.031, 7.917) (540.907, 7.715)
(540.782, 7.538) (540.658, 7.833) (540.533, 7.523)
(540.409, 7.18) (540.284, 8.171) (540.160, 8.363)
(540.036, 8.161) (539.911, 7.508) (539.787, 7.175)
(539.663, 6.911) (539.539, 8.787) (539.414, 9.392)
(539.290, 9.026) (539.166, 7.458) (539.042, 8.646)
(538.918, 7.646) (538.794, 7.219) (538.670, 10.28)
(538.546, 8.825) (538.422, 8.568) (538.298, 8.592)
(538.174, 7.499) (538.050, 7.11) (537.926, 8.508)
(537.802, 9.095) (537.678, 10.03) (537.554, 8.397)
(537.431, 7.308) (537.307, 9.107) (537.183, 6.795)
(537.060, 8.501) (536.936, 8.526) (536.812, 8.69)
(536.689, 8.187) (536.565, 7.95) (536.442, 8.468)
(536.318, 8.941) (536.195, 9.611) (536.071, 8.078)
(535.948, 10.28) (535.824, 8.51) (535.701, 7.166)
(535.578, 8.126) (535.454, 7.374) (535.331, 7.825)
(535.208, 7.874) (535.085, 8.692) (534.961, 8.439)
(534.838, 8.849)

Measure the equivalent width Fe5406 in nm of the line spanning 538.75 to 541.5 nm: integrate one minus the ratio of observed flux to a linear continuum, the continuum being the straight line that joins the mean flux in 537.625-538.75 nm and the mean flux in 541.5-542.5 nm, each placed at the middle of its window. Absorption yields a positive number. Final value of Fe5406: 0.23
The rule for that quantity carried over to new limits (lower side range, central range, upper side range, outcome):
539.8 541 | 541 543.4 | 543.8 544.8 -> -0.17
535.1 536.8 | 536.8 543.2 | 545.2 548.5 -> 0.01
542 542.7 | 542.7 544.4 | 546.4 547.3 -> 0.22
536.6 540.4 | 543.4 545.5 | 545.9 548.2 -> 0.06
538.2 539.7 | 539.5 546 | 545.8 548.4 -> 0.09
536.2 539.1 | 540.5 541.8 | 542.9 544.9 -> 0.01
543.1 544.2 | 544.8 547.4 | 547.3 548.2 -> -0.22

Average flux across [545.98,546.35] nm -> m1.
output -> 10.3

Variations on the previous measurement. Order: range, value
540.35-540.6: 7.36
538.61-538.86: 8.72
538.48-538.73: 9.53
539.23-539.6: 9.05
